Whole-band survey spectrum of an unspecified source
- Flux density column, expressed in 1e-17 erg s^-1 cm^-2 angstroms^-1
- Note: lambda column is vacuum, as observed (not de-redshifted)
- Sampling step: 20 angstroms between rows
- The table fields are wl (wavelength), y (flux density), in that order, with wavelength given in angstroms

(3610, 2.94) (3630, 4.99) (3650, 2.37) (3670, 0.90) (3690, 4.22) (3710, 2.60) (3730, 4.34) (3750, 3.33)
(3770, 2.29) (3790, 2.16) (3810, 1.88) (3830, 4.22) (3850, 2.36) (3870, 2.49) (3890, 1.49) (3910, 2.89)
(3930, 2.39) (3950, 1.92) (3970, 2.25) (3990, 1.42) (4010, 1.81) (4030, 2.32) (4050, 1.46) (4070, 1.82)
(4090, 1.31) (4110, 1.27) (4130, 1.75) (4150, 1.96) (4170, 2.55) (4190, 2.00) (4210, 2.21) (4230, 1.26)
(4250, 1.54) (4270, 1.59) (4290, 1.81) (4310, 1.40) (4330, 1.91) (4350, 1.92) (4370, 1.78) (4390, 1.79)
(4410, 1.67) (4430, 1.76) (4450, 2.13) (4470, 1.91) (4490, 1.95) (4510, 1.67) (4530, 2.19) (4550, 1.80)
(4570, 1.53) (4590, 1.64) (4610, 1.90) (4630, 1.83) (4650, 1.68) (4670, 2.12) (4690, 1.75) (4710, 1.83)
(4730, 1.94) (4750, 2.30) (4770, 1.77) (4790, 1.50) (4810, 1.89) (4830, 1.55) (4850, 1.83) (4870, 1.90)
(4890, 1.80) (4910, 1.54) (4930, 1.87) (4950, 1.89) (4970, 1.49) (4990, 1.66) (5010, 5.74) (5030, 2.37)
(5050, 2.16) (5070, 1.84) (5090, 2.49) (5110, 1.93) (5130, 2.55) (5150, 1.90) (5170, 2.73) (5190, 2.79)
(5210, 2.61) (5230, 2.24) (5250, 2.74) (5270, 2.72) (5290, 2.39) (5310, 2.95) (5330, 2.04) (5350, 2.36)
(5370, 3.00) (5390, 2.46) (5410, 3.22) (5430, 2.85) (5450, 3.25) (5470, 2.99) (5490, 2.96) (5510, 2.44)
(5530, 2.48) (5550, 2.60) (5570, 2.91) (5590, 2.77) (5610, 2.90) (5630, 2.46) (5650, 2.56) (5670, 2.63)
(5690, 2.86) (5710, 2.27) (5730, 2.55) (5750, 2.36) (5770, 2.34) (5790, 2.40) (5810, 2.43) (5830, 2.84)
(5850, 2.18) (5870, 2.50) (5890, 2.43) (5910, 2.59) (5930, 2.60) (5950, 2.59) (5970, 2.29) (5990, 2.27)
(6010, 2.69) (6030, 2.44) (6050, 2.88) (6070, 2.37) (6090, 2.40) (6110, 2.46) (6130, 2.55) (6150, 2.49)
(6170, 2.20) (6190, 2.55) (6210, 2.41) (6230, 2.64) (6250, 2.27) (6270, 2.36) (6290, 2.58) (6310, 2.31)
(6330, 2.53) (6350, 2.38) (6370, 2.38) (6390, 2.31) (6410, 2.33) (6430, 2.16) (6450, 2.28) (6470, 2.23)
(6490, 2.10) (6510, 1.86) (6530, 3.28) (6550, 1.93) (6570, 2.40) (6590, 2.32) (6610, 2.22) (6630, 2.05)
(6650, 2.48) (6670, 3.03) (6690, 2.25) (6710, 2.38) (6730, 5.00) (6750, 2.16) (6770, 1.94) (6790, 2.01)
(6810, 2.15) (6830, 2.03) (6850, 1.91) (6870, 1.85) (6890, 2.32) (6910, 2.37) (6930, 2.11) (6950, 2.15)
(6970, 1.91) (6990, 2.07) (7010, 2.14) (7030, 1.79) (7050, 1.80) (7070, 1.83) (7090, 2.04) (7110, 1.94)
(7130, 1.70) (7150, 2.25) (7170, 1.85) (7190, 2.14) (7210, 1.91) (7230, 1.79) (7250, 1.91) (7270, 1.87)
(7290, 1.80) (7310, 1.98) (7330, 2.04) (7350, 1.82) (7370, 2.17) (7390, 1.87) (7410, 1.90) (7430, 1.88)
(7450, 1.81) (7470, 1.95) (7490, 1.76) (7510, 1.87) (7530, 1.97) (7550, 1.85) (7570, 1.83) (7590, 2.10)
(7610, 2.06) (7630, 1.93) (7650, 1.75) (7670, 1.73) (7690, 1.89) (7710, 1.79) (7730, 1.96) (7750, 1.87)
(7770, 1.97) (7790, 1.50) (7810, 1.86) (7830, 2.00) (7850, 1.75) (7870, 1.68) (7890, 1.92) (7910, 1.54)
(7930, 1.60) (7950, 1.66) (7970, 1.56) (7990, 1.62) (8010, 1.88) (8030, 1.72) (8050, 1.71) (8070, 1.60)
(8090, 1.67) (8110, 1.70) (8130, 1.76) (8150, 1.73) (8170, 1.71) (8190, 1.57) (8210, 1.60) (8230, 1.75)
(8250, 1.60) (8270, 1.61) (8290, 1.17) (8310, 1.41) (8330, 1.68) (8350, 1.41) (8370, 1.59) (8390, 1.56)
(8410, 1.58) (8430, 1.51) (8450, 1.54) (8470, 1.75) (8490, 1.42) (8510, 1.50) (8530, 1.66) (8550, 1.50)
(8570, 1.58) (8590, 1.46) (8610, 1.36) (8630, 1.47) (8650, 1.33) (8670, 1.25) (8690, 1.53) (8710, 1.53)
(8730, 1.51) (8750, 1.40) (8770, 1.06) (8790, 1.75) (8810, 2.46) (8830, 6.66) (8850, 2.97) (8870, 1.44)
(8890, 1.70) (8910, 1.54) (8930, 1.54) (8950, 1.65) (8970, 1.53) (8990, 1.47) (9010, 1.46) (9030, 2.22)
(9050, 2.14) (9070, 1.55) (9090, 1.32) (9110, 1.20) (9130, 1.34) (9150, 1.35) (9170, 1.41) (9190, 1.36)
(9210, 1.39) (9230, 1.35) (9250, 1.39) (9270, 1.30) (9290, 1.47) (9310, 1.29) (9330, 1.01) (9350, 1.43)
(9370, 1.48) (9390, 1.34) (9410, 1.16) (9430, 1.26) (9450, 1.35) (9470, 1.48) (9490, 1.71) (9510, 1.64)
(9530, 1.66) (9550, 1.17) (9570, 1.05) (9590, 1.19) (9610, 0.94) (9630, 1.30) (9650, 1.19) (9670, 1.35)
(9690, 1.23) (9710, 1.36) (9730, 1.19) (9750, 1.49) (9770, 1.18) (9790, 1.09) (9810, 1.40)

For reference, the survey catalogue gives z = 0.344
